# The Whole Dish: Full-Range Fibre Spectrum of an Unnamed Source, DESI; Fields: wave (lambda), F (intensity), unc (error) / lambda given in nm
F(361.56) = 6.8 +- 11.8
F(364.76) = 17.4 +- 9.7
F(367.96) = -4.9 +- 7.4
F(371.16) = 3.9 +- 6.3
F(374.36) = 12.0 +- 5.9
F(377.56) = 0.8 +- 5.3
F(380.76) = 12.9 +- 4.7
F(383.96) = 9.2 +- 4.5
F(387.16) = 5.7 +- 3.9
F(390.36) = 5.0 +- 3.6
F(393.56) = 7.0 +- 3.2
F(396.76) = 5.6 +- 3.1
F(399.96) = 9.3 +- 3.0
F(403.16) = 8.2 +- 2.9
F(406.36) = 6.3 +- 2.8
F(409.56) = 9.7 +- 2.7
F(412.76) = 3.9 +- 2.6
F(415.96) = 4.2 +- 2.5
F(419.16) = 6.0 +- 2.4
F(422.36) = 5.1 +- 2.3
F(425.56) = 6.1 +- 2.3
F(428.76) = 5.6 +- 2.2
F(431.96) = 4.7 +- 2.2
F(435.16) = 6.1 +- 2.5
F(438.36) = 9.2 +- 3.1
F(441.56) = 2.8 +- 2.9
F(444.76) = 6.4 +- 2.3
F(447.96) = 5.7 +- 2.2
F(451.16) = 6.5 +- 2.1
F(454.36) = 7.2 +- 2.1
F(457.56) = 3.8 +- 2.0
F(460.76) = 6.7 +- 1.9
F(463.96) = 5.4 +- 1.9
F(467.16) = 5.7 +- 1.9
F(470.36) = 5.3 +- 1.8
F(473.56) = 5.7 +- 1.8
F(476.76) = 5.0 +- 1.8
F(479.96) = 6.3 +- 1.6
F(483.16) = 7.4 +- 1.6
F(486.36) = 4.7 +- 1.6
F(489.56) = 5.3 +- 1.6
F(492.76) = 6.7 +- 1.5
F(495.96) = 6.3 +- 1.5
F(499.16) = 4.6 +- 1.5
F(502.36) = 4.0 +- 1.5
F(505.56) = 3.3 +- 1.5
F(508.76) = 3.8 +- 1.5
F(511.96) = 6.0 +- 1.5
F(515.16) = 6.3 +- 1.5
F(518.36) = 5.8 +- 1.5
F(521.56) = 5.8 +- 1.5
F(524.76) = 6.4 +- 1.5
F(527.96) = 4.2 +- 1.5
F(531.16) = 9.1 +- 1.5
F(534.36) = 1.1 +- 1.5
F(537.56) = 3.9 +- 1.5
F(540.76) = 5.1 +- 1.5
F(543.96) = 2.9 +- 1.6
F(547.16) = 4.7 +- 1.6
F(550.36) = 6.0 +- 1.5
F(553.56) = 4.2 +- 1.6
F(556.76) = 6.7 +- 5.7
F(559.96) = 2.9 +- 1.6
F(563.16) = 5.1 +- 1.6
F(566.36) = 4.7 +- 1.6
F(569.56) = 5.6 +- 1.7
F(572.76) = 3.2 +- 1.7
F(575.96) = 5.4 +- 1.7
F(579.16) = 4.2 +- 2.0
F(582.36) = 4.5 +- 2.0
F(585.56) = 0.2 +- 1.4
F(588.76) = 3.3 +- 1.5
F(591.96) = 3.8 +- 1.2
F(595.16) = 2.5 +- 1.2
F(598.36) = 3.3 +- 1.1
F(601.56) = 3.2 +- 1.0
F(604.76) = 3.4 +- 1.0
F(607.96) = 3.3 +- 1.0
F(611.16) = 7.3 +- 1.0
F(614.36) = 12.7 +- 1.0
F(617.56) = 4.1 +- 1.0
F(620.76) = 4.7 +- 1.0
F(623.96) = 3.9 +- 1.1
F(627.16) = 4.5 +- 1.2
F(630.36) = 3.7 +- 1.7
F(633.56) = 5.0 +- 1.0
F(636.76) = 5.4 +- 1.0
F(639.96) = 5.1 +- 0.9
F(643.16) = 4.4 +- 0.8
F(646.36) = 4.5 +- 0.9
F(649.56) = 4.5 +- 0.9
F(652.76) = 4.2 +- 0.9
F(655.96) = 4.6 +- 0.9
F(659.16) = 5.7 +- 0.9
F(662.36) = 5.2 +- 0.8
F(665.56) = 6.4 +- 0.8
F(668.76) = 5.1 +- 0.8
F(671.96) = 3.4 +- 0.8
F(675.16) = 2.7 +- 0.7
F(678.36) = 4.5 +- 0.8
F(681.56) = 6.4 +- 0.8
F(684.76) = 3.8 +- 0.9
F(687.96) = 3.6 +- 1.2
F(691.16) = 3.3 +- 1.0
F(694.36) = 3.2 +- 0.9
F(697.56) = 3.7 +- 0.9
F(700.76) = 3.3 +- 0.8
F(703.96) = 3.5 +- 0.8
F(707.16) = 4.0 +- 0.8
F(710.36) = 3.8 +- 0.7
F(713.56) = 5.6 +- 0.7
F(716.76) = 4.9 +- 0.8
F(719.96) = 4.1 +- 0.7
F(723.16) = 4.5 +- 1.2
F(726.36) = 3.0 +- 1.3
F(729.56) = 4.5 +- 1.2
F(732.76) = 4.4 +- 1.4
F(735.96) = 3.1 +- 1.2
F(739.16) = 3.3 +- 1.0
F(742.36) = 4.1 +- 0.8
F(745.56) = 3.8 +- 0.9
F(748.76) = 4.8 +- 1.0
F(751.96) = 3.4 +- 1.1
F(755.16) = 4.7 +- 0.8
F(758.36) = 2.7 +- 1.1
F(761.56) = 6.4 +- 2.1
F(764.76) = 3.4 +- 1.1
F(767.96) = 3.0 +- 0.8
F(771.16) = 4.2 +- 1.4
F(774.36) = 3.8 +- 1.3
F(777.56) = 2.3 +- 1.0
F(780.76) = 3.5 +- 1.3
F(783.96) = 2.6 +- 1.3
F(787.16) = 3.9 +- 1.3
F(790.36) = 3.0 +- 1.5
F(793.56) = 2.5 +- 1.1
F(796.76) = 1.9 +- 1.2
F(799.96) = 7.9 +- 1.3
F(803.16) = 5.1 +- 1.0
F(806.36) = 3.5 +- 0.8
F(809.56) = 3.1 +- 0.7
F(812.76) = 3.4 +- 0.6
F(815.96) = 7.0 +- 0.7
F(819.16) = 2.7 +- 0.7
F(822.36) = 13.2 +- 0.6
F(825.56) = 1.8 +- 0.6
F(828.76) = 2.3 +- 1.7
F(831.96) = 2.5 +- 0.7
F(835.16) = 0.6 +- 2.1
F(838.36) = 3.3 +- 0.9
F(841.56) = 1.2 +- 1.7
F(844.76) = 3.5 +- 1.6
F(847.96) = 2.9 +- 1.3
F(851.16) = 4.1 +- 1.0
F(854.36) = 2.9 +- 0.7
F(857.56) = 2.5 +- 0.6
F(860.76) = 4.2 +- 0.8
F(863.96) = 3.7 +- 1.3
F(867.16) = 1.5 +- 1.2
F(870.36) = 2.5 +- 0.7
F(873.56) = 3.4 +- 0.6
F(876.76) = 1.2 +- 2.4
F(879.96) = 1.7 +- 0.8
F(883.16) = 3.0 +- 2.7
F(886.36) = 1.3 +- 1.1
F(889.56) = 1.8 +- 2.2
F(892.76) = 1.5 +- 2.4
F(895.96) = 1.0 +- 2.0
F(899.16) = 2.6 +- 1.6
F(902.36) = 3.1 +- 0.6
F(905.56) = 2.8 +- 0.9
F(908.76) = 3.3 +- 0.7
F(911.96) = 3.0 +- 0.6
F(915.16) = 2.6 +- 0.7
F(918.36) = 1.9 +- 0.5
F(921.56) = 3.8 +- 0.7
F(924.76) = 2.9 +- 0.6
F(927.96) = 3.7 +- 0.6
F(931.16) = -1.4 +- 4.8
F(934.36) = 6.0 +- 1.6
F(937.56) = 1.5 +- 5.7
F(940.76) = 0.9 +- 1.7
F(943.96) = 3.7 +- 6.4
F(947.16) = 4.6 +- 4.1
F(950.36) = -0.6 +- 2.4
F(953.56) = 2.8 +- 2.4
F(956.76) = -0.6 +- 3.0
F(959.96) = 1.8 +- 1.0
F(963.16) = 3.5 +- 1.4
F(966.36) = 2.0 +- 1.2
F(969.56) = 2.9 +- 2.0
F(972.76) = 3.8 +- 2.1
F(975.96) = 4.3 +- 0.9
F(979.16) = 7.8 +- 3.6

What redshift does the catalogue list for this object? 0.64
